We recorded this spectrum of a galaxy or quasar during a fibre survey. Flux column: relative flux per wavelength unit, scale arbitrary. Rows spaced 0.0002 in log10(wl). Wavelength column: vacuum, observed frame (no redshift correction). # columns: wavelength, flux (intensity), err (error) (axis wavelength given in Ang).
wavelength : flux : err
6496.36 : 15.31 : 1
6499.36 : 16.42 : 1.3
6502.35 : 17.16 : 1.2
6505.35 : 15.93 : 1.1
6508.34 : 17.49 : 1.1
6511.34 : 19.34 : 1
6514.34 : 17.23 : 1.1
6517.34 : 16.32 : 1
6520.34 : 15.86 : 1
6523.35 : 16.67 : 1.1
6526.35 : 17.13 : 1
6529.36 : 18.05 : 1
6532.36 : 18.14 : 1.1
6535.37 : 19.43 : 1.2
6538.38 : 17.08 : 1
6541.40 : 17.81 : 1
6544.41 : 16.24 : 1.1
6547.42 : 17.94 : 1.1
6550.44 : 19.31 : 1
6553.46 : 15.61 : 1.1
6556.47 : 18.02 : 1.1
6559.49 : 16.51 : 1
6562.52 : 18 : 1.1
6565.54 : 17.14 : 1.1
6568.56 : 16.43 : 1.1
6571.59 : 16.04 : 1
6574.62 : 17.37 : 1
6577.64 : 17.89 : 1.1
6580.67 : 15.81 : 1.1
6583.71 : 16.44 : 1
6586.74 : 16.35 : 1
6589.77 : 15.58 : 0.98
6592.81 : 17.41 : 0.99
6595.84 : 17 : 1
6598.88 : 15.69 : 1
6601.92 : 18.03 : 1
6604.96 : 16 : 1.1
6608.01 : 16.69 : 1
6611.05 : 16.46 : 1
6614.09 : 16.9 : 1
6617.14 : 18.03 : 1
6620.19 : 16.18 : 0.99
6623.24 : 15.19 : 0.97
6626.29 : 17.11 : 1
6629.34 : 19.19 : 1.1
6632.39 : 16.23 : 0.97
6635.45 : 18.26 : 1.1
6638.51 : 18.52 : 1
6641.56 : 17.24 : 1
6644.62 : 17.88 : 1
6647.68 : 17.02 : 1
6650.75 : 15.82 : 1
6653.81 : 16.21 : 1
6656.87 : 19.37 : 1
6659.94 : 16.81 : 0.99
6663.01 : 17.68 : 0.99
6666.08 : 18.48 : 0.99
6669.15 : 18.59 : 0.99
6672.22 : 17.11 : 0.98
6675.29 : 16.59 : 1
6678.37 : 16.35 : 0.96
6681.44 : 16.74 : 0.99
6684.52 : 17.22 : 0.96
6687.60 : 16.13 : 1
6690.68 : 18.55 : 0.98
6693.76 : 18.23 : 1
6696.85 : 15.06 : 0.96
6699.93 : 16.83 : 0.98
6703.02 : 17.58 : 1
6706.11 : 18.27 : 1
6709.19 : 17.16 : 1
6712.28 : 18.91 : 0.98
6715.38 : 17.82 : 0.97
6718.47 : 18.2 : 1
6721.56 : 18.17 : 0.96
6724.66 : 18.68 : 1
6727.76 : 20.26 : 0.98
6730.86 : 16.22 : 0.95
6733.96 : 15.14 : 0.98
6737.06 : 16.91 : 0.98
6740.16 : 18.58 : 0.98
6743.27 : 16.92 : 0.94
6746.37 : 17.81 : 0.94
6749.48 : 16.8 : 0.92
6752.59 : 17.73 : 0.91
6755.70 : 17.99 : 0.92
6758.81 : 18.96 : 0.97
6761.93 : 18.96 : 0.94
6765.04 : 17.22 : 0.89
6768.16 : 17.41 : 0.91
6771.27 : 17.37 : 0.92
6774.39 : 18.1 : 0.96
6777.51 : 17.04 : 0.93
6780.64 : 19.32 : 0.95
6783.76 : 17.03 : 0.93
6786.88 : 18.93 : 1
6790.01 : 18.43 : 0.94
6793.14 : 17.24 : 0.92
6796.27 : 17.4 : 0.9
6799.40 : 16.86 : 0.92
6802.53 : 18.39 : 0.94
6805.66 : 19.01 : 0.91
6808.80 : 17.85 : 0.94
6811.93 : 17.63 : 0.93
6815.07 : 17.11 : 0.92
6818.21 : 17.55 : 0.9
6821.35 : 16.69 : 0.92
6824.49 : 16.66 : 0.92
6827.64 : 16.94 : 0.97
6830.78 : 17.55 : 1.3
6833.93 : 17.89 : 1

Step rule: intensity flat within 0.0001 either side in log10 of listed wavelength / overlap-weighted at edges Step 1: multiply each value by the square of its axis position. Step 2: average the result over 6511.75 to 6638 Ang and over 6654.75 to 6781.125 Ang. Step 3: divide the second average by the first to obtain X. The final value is 1.08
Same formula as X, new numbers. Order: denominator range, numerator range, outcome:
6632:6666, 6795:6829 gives 1.05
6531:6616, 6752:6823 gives 1.12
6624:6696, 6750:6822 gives 1.06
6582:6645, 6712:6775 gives 1.09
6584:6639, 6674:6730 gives 1.07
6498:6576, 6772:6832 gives 1.11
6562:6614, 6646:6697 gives 1.06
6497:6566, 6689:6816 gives 1.10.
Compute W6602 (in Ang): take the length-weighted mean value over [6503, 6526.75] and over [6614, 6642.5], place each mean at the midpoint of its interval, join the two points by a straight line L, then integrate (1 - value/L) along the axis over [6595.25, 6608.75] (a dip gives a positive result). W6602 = 0.4 Ang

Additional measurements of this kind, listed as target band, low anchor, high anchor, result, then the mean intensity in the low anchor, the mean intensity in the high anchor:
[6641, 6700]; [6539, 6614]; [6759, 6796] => 0.62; 16.9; 17.9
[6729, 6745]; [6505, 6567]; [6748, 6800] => 0.84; 17.4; 17.8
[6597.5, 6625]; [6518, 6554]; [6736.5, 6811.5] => 1.57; 17.5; 17.9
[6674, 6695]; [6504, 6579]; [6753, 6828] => 0.56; 17.3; 17.8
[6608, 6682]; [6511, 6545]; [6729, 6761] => 0.60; 17.4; 17.4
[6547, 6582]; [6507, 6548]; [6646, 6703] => 0.48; 17.5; 17.2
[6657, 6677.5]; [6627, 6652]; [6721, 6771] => -0.07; 17.5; 17.7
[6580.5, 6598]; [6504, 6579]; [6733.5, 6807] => 0.97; 17.3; 17.8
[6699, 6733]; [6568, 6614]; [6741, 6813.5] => -1.04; 16.6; 17.9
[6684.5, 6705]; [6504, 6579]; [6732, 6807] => 0.57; 17.3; 17.7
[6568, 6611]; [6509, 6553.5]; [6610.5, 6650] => 1.83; 17.5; 17.2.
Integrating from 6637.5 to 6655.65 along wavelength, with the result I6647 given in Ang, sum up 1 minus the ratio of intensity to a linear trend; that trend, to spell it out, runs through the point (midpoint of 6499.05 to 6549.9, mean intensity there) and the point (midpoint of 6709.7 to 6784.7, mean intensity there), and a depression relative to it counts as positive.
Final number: 0.5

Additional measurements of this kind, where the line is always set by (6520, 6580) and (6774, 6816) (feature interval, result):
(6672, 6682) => 0.56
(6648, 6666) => 0.31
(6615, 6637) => 0.43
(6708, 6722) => -0.28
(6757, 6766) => -0.32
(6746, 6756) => 0.16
